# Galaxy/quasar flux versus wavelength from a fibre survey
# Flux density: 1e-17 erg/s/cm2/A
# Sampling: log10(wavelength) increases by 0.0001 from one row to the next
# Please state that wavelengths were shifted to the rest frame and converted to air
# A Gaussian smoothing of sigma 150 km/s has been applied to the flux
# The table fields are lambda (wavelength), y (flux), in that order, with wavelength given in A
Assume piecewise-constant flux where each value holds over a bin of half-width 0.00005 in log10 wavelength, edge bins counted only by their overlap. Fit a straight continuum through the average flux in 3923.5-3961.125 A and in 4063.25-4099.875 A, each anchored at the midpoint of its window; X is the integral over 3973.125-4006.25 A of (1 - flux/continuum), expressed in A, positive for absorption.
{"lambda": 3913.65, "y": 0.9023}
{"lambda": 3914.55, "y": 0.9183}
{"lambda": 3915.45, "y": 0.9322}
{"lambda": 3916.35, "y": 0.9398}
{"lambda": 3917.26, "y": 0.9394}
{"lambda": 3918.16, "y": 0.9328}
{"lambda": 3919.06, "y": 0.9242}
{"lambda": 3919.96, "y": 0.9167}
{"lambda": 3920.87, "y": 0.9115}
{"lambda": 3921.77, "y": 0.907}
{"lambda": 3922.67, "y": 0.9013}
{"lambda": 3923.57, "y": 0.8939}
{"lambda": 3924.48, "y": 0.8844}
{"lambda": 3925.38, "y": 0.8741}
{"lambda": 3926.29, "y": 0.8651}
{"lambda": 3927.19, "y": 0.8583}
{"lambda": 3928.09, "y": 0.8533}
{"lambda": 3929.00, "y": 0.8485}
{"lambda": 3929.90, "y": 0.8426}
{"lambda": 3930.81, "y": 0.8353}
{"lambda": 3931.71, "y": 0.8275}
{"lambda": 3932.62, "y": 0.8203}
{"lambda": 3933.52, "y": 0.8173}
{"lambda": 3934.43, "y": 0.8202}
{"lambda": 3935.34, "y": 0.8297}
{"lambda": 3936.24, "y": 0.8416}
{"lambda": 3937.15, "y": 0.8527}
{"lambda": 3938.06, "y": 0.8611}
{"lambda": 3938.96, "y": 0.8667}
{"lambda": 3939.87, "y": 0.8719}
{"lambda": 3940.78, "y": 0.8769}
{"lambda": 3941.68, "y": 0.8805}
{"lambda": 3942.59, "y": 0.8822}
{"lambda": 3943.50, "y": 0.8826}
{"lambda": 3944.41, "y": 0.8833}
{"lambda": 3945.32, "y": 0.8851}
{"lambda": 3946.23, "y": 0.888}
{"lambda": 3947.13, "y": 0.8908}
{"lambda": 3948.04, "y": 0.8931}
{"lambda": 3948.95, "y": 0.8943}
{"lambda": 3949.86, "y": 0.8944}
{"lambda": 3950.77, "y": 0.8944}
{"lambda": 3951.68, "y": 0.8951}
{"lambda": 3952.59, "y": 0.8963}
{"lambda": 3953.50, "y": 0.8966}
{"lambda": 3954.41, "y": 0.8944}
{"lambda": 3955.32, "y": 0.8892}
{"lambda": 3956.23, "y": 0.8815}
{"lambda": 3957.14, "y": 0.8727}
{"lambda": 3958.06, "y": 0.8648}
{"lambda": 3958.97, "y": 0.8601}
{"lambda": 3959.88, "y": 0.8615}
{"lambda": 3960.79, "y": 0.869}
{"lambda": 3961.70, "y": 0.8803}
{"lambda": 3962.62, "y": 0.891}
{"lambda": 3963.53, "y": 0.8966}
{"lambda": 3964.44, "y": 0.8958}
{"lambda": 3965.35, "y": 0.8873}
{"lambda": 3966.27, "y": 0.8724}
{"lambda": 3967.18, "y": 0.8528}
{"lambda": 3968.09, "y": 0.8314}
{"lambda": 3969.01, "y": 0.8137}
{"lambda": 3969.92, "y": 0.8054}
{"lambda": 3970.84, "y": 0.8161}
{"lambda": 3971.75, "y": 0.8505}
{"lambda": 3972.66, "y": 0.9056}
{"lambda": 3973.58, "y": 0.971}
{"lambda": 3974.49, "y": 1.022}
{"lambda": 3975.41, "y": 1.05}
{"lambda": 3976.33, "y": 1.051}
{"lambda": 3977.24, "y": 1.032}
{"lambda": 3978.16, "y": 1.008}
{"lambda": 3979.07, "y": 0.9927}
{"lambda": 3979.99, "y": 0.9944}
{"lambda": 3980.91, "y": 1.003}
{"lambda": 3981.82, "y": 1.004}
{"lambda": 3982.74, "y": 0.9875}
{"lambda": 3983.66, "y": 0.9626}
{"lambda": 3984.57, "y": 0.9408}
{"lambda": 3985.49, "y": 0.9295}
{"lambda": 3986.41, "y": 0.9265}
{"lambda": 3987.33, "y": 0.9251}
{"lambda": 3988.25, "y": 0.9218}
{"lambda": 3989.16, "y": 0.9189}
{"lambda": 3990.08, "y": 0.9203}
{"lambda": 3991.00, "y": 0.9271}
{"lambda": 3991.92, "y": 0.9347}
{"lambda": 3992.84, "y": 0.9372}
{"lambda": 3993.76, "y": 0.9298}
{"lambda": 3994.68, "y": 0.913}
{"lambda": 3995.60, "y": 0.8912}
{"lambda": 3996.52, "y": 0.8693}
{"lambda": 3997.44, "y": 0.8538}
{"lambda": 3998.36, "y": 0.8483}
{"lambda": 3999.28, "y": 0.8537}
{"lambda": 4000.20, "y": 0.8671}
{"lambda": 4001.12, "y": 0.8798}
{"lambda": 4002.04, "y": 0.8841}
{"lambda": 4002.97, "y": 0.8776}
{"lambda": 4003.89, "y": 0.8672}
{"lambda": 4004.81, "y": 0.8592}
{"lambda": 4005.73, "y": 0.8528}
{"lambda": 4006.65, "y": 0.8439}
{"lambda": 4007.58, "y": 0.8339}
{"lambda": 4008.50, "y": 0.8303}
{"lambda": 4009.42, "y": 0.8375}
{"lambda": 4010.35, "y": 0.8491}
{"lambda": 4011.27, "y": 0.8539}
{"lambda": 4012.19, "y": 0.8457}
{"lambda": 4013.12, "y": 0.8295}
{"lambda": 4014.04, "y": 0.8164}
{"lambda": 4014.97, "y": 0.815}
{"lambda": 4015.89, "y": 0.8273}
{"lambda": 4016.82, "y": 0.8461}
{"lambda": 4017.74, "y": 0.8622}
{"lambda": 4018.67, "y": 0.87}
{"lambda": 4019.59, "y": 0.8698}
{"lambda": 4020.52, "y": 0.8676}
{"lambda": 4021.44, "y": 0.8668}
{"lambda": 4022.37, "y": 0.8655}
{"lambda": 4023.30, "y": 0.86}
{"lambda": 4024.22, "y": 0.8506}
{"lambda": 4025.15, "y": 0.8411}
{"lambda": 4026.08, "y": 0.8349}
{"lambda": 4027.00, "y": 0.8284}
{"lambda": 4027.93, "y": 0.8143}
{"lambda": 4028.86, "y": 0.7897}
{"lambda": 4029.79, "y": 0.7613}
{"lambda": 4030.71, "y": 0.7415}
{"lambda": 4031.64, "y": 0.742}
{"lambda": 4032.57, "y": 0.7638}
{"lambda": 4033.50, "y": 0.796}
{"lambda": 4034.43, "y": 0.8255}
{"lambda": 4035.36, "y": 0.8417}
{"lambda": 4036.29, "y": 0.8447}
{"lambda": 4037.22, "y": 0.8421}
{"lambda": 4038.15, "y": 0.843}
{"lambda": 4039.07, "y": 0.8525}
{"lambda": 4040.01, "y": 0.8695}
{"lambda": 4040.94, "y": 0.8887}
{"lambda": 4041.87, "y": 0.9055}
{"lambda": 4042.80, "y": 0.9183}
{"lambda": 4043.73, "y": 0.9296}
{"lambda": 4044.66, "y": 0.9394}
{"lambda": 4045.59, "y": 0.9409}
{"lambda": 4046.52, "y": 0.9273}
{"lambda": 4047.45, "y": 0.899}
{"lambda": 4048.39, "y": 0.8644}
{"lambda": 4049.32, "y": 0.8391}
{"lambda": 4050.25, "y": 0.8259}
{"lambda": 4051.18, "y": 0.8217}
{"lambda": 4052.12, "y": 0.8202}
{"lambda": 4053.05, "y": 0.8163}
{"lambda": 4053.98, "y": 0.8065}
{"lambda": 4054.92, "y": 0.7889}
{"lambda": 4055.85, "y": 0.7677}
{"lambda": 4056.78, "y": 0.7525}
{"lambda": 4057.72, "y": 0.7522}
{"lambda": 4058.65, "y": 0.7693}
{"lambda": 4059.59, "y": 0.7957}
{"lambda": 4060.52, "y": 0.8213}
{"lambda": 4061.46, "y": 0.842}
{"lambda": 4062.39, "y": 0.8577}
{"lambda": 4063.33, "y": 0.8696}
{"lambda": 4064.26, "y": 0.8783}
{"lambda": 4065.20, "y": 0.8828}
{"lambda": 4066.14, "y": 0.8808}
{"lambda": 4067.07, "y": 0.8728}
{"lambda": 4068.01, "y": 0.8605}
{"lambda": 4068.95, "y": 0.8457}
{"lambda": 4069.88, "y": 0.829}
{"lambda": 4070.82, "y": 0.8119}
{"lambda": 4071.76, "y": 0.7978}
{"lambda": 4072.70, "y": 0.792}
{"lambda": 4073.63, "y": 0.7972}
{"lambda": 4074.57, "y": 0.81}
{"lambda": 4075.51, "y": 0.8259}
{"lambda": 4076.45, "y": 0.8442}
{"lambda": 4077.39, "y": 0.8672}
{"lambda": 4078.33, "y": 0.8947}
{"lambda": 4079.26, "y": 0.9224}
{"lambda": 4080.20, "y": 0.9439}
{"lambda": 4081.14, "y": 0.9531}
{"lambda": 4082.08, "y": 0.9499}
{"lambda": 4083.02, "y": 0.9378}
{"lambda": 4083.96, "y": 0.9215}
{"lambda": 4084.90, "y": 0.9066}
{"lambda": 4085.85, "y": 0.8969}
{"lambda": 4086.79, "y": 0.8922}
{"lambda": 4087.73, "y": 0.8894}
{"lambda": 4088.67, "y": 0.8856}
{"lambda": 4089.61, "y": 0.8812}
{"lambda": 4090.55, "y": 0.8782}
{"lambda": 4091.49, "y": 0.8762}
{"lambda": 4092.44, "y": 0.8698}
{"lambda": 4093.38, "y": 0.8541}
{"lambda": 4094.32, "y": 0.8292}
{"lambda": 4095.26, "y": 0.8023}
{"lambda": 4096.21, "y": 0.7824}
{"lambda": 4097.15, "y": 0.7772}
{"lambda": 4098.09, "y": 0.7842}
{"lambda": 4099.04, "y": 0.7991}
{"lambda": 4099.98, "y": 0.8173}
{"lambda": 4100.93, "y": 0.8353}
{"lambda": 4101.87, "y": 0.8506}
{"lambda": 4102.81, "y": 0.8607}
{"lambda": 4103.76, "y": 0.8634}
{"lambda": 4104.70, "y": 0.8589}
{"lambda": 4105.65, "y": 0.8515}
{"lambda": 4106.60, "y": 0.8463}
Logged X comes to -2.6 A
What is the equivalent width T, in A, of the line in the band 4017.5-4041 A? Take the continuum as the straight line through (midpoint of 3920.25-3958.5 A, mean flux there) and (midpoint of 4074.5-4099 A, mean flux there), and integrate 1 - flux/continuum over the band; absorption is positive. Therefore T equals 1.1 A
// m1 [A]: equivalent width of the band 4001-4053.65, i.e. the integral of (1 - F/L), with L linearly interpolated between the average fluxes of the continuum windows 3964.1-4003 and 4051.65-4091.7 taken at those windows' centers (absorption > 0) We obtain 2.3 A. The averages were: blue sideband 0.92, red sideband 0.853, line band 0.848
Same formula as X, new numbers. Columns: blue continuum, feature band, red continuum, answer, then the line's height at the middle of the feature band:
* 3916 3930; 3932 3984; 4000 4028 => -1.24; 0.877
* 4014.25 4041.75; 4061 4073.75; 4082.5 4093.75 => 0.37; 0.871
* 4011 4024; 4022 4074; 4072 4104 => 1.13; 0.855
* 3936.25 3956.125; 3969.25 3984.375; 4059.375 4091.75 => -1.43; 0.88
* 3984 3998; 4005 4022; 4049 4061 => 0.55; 0.874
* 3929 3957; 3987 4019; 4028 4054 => -0.61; 0.855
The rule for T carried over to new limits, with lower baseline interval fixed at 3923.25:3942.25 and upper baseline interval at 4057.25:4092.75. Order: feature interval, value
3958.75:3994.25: -2.9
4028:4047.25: 0.3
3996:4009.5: 0.0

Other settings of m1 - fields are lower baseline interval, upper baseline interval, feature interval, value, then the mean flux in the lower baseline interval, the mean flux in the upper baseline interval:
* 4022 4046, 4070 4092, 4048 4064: 0.9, 0.843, 0.876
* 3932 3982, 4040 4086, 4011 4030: 0.7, 0.894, 0.859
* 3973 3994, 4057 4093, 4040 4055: 0.4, 0.969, 0.862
